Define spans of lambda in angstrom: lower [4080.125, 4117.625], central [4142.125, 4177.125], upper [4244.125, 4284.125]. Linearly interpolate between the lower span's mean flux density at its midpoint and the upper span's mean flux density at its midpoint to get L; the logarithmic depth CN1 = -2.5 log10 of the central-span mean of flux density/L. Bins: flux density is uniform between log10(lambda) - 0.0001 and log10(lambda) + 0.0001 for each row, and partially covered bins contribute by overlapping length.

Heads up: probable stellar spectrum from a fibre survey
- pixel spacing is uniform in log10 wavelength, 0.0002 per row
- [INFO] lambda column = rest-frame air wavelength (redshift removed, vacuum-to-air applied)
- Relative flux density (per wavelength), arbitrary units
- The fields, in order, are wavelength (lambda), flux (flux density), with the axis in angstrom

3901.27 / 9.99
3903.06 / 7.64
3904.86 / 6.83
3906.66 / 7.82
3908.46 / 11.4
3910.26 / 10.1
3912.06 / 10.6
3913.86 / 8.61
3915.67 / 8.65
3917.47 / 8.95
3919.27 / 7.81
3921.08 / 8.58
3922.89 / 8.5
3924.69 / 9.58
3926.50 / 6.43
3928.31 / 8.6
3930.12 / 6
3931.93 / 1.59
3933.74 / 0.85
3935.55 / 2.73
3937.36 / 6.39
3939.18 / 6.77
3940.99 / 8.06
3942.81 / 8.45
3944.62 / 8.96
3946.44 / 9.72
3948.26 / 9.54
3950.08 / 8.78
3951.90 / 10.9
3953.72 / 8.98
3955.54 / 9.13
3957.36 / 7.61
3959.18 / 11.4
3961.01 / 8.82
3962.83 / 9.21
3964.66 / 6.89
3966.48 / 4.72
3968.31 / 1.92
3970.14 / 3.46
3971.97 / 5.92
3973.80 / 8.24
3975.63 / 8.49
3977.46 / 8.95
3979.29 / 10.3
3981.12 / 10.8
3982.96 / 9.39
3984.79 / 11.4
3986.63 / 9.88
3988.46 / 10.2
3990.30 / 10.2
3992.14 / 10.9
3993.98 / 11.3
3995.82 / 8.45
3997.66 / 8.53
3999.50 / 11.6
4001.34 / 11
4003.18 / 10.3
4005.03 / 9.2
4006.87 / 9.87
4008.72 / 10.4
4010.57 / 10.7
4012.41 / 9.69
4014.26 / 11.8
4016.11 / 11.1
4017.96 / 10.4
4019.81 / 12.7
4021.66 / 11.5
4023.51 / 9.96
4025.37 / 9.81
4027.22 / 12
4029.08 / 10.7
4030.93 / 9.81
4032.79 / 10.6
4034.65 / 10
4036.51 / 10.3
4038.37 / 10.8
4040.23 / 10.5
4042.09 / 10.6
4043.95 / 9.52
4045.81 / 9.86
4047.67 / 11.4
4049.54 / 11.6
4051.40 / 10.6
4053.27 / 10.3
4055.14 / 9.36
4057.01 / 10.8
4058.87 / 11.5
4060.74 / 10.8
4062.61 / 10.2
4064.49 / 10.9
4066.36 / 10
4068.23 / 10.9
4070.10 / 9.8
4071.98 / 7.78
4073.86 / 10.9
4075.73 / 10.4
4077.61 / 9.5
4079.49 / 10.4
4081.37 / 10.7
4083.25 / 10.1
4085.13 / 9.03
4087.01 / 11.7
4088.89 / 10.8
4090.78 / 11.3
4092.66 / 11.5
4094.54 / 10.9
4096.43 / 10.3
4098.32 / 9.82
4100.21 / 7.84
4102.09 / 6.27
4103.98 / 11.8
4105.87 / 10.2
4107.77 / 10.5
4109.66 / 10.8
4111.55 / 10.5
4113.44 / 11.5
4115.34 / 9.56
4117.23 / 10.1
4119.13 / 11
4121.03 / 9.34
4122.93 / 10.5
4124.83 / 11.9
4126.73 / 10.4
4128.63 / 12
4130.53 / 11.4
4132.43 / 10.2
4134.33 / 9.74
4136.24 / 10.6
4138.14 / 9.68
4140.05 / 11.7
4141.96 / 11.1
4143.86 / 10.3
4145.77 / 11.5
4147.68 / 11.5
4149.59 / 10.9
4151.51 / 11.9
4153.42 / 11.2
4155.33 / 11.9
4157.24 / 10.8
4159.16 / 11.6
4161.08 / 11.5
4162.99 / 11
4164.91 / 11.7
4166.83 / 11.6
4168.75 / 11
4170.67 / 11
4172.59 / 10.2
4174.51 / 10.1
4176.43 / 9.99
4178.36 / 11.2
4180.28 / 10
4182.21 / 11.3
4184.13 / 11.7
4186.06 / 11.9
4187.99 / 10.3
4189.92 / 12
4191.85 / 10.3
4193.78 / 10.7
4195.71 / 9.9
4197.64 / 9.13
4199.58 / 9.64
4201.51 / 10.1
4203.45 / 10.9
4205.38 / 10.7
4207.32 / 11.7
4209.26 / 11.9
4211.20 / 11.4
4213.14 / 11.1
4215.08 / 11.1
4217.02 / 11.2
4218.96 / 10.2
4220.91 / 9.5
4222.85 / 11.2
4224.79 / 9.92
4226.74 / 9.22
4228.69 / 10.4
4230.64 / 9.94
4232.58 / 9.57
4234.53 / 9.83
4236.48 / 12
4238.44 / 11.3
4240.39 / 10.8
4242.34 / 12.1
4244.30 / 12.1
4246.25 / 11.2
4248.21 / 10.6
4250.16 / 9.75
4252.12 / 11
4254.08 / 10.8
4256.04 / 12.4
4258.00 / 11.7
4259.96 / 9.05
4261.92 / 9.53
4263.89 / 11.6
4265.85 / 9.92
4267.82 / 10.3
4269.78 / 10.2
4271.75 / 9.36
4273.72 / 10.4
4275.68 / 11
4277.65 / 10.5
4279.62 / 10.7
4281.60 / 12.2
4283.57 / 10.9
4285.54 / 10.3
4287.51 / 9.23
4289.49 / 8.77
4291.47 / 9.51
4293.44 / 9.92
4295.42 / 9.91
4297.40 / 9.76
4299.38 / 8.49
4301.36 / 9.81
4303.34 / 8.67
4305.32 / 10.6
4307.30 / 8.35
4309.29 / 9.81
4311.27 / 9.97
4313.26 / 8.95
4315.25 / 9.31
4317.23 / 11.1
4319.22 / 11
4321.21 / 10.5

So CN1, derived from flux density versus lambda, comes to -0.07 mag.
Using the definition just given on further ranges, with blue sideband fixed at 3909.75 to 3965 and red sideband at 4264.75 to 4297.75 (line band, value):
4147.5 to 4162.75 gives -0.21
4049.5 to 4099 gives -0.18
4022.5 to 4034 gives -0.22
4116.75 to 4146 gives -0.16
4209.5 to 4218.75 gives -0.15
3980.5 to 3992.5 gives -0.24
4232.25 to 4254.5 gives -0.11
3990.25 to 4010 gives -0.21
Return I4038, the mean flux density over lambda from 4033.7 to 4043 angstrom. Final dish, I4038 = 10.4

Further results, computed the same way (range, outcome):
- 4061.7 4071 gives 10.4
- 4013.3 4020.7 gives 11.5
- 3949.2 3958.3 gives 9.09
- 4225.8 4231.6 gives 9.85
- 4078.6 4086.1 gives 10.1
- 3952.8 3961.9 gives 9.19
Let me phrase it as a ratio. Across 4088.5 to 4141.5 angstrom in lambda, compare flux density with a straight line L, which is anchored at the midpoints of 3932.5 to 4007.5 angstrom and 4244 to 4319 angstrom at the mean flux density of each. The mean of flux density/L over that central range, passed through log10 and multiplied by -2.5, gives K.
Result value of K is -0.13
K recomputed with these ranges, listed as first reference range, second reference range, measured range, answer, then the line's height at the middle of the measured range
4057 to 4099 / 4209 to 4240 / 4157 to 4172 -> -0.074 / 10.5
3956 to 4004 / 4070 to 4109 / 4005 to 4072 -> -0.112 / 9.51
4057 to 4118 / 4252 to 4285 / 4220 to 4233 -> 0.062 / 10.6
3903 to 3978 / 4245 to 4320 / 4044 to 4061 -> -0.244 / 8.49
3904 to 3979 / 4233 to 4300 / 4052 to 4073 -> -0.169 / 8.74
